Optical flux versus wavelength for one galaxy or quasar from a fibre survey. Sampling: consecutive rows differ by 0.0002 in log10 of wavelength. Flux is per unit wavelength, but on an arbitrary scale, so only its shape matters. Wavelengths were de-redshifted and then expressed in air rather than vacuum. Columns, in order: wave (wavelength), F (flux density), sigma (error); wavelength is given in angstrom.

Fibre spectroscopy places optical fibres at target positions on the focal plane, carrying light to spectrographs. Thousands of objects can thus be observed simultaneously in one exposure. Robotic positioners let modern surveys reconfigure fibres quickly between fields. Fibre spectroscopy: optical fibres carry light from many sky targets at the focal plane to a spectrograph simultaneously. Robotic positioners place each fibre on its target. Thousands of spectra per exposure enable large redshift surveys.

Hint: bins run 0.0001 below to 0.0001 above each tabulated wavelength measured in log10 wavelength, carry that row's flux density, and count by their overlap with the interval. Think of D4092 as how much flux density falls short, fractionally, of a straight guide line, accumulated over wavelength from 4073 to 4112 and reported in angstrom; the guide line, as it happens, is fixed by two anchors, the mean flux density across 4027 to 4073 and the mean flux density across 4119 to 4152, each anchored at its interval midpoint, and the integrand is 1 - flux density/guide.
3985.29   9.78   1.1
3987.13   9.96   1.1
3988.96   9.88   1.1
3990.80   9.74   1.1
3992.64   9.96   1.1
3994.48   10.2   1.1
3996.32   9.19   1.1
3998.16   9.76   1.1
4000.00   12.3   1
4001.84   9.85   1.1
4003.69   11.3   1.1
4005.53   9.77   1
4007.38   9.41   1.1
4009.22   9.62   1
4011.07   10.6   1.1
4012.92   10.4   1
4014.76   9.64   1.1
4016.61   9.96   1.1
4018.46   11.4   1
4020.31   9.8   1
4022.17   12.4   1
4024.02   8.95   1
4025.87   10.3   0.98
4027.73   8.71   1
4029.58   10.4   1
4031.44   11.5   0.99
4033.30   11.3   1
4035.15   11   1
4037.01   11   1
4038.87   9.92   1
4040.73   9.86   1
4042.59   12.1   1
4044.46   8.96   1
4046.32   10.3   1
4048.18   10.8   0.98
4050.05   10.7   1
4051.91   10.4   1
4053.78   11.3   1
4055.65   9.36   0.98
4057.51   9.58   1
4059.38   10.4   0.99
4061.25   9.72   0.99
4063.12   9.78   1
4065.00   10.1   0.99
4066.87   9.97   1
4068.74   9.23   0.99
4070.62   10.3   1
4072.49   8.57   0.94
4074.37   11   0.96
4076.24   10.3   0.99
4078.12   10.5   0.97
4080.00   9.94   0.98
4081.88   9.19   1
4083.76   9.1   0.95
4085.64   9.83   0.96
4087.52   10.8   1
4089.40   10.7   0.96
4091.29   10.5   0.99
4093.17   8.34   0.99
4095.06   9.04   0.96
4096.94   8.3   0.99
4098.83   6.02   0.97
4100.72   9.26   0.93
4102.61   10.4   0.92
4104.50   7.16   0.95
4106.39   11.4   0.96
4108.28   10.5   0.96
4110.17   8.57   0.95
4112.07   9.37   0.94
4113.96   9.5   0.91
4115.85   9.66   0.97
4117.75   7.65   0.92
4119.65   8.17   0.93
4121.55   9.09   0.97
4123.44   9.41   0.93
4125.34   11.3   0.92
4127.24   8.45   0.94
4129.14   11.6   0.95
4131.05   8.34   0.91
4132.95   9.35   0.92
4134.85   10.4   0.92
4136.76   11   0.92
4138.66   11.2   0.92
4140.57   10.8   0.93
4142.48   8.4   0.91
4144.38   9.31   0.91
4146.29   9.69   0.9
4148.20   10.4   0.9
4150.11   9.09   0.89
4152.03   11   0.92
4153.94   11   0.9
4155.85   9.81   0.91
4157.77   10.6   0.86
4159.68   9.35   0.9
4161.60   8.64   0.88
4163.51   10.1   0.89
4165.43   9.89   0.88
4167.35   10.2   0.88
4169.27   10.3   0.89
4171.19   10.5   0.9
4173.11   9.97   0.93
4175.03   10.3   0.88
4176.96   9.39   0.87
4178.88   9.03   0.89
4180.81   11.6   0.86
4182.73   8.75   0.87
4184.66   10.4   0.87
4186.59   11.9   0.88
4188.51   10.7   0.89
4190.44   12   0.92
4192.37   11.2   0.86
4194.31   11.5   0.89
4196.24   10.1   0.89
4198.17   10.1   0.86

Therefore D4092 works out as 1.9 angstrom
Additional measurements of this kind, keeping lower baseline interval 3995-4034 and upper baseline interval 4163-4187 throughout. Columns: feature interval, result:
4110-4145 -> 2.1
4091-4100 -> 1.7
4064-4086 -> 0.9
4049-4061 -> 0.0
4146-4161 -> 0.1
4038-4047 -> 0.0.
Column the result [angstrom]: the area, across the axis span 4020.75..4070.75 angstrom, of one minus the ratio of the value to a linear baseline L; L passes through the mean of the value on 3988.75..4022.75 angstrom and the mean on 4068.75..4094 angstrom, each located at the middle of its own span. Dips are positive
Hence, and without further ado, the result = -1.1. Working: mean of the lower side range 10.3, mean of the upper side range 9.91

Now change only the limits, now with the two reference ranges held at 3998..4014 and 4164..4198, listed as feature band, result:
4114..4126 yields 1.41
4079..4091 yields 0.50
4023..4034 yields 0.19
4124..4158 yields 1.12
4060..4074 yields 0.87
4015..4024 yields -0.20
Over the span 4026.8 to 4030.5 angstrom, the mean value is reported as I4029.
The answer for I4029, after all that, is 9.56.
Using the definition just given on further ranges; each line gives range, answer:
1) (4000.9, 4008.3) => 10.1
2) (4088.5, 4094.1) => 9.84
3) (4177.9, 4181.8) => 10.3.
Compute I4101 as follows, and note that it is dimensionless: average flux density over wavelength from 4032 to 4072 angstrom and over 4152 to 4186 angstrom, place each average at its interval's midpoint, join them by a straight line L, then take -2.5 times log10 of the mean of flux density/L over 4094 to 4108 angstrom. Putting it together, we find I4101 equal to 0.15 mag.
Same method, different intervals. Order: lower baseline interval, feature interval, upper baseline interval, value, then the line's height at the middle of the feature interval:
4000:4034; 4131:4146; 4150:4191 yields 0.03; 10.2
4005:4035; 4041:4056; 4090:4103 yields -0.08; 9.74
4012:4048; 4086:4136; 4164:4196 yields 0.12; 10.4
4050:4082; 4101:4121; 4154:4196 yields 0.10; 10.1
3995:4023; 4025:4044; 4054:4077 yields -0.04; 10.1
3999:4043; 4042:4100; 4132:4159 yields 0.05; 10.3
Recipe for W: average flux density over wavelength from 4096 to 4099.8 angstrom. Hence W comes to 7.17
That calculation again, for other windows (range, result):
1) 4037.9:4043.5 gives 10.6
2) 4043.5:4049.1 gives 10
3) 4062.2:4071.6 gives 9.87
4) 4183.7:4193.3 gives 11.2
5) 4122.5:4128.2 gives 9.73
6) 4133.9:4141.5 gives 10.8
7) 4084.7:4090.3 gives 10.5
